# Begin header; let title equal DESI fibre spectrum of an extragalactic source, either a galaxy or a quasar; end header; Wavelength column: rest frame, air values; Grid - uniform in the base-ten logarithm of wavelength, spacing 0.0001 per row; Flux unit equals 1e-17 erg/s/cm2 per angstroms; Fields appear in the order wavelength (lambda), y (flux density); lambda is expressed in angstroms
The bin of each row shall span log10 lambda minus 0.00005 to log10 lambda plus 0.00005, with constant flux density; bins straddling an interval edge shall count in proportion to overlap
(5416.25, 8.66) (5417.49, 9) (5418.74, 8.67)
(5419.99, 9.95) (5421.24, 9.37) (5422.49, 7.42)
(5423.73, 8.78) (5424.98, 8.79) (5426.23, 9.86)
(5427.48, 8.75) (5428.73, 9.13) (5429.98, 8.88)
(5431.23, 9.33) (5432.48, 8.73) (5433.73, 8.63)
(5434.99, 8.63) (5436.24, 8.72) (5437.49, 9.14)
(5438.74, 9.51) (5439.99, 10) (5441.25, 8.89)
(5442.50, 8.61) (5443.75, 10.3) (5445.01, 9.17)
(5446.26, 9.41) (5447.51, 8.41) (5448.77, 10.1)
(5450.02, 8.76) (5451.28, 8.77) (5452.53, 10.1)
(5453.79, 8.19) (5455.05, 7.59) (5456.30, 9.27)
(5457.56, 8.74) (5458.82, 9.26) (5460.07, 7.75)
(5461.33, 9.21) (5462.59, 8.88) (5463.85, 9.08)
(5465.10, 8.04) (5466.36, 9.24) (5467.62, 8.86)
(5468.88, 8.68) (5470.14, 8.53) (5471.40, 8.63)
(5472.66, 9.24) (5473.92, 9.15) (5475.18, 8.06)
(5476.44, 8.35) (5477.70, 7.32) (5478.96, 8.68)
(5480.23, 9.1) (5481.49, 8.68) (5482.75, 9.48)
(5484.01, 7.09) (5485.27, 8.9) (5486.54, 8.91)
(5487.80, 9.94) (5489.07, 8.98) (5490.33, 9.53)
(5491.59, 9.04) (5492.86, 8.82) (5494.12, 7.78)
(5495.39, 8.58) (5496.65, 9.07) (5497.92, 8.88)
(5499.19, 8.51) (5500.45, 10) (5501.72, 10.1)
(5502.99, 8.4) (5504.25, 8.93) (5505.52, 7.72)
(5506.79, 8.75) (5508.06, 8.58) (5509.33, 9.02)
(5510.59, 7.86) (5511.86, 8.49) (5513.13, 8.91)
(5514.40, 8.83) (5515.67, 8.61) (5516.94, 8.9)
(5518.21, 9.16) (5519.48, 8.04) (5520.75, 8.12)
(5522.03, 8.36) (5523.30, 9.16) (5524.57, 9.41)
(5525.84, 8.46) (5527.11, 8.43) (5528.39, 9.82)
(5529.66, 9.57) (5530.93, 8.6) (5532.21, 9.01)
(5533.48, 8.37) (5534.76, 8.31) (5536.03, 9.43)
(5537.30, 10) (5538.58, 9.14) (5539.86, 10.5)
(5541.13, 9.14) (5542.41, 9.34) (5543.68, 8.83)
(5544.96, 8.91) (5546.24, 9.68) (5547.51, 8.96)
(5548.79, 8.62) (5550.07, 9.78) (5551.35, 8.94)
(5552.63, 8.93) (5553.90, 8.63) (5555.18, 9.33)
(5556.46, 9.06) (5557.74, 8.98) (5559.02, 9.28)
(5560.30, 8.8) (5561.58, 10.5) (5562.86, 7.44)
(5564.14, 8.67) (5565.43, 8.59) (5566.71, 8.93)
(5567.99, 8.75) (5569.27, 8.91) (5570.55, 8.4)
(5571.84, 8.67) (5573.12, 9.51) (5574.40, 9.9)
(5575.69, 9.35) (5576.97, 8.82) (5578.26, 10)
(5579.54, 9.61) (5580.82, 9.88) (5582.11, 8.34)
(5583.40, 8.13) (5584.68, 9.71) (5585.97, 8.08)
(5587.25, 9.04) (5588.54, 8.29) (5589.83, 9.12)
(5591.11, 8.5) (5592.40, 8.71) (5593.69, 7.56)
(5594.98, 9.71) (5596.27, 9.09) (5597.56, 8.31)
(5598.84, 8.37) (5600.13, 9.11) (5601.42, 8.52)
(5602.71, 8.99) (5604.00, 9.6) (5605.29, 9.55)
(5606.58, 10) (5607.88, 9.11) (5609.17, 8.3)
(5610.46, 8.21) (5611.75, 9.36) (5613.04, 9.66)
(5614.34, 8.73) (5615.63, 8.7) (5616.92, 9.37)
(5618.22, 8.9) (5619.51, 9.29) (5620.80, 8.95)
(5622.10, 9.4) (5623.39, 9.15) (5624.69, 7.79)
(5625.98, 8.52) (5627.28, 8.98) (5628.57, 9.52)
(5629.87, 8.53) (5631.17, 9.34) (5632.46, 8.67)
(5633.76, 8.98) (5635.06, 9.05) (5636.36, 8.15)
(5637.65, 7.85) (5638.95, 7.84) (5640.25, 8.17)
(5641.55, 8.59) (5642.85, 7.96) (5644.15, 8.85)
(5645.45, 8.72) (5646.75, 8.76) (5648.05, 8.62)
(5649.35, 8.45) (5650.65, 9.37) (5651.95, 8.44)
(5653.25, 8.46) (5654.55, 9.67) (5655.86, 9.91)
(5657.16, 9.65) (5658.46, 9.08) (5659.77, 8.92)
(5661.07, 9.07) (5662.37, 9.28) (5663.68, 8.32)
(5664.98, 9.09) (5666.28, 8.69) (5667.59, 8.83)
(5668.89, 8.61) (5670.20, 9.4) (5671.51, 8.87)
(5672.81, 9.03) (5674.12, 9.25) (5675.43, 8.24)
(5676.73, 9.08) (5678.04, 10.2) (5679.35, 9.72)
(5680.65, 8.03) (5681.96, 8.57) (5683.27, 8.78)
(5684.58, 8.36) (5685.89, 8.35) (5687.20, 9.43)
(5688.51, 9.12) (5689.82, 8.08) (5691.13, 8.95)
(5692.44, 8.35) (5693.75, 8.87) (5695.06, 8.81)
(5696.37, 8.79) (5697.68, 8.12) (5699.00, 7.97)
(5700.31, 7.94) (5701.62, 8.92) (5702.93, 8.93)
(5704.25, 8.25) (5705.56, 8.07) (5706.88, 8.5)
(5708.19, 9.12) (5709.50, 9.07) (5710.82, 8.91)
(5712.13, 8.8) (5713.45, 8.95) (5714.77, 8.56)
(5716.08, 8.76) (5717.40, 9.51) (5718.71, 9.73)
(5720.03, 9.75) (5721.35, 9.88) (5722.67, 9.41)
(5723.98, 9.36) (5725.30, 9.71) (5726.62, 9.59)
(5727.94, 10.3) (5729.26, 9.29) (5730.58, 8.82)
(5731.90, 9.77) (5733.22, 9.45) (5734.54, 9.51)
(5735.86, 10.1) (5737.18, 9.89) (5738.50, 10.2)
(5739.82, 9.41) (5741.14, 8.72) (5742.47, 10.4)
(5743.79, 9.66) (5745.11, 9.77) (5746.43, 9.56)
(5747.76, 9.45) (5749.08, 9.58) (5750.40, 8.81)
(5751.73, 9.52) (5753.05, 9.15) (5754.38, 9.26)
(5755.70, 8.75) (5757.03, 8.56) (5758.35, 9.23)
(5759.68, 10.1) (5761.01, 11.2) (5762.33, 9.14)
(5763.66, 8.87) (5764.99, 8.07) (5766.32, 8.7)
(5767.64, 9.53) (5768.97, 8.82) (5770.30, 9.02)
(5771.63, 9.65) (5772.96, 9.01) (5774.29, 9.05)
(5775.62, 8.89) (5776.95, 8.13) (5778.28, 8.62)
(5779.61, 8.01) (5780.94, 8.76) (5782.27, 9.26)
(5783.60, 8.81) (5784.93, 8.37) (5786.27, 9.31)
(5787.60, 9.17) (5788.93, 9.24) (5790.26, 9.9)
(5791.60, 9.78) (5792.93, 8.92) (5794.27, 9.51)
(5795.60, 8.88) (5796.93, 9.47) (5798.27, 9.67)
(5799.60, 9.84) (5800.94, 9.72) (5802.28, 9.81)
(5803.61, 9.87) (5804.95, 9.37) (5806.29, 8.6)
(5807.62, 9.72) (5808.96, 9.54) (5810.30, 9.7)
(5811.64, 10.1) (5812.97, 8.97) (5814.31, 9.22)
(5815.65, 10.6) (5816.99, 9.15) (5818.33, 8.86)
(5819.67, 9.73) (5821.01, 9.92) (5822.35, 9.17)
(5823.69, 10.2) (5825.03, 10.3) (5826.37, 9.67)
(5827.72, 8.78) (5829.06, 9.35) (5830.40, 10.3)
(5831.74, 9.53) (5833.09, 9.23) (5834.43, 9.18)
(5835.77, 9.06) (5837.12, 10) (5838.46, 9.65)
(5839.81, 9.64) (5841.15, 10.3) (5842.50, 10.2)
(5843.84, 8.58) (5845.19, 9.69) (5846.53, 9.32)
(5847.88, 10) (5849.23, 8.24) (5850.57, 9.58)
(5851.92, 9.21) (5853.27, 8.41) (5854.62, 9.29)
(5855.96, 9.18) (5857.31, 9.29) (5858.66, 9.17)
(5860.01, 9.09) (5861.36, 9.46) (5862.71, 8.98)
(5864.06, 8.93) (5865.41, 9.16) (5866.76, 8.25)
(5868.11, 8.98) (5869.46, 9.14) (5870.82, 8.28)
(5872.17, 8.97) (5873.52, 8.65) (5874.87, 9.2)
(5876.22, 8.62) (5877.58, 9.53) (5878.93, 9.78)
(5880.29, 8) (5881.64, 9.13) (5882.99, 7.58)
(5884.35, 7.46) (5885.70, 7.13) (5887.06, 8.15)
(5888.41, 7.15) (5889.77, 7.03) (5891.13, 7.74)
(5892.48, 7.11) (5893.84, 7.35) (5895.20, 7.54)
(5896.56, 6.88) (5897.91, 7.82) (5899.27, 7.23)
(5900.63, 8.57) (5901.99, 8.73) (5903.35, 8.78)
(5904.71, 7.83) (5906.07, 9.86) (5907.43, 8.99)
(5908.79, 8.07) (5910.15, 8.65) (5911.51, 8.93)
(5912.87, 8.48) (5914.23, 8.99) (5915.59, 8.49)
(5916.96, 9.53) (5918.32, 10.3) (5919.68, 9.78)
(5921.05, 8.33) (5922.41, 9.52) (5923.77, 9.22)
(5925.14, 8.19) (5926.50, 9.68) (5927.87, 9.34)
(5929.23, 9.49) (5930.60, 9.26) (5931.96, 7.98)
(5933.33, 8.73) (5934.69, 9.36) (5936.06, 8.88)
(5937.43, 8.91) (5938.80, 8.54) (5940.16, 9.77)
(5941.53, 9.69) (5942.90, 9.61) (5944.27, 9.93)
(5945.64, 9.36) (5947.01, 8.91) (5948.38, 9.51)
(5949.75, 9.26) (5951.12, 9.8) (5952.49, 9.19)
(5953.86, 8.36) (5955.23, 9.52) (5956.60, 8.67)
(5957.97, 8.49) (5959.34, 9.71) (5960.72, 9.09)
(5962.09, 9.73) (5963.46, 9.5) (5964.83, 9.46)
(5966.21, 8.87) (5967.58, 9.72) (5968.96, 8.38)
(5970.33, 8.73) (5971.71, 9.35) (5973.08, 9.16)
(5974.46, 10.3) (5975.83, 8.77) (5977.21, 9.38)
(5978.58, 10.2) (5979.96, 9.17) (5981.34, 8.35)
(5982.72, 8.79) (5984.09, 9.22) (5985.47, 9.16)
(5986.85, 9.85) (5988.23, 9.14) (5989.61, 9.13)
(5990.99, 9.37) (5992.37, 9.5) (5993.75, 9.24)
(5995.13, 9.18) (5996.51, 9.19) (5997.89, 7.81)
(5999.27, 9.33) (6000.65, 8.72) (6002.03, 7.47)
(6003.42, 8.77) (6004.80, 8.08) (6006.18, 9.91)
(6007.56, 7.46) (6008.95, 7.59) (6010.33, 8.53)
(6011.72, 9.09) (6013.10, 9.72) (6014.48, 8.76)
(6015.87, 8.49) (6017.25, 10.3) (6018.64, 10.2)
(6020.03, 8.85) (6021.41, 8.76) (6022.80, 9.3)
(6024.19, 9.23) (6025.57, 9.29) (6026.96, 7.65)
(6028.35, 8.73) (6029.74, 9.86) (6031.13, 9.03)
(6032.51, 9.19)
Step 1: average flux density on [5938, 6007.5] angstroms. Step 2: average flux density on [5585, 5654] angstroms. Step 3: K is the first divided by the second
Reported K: 1.04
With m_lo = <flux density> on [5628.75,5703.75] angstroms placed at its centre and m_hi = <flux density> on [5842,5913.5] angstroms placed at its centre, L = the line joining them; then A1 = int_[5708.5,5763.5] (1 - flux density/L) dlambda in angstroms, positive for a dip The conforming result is -4.6 angstroms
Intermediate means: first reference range 8.78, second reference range 8.59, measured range 9.45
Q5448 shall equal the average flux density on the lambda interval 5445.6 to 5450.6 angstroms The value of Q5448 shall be 9.19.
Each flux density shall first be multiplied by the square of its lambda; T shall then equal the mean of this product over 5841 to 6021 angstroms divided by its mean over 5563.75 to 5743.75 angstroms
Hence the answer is 1.1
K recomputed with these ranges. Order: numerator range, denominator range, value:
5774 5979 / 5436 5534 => 1.02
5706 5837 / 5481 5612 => 1.05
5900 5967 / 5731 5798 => 0.98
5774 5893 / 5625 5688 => 1.03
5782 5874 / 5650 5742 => 1.03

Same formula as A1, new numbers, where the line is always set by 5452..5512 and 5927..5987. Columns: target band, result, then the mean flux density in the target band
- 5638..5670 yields 0.40 angstroms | 8.81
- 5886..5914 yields 3.39 angstroms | 8.05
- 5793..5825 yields -1.71 angstroms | 9.55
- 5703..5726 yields -0.26 angstroms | 9.07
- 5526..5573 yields -1.17 angstroms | 9.03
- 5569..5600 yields -0.25 angstroms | 8.92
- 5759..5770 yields -0.33 angstroms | 9.29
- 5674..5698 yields 0.41 angstroms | 8.8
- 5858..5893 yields 2.45 angstroms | 8.49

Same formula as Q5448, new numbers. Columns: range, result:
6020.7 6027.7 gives 8.85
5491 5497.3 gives 8.65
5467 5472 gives 8.67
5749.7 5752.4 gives 9.18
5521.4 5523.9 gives 8.76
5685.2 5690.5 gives 8.74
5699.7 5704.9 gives 8.51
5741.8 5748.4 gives 9.76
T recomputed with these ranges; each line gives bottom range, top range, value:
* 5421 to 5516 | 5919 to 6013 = 1.22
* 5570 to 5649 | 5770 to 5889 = 1.12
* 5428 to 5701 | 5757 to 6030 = 1.14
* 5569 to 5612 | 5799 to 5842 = 1.16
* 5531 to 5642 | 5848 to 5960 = 1.10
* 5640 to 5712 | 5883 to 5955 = 1.07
